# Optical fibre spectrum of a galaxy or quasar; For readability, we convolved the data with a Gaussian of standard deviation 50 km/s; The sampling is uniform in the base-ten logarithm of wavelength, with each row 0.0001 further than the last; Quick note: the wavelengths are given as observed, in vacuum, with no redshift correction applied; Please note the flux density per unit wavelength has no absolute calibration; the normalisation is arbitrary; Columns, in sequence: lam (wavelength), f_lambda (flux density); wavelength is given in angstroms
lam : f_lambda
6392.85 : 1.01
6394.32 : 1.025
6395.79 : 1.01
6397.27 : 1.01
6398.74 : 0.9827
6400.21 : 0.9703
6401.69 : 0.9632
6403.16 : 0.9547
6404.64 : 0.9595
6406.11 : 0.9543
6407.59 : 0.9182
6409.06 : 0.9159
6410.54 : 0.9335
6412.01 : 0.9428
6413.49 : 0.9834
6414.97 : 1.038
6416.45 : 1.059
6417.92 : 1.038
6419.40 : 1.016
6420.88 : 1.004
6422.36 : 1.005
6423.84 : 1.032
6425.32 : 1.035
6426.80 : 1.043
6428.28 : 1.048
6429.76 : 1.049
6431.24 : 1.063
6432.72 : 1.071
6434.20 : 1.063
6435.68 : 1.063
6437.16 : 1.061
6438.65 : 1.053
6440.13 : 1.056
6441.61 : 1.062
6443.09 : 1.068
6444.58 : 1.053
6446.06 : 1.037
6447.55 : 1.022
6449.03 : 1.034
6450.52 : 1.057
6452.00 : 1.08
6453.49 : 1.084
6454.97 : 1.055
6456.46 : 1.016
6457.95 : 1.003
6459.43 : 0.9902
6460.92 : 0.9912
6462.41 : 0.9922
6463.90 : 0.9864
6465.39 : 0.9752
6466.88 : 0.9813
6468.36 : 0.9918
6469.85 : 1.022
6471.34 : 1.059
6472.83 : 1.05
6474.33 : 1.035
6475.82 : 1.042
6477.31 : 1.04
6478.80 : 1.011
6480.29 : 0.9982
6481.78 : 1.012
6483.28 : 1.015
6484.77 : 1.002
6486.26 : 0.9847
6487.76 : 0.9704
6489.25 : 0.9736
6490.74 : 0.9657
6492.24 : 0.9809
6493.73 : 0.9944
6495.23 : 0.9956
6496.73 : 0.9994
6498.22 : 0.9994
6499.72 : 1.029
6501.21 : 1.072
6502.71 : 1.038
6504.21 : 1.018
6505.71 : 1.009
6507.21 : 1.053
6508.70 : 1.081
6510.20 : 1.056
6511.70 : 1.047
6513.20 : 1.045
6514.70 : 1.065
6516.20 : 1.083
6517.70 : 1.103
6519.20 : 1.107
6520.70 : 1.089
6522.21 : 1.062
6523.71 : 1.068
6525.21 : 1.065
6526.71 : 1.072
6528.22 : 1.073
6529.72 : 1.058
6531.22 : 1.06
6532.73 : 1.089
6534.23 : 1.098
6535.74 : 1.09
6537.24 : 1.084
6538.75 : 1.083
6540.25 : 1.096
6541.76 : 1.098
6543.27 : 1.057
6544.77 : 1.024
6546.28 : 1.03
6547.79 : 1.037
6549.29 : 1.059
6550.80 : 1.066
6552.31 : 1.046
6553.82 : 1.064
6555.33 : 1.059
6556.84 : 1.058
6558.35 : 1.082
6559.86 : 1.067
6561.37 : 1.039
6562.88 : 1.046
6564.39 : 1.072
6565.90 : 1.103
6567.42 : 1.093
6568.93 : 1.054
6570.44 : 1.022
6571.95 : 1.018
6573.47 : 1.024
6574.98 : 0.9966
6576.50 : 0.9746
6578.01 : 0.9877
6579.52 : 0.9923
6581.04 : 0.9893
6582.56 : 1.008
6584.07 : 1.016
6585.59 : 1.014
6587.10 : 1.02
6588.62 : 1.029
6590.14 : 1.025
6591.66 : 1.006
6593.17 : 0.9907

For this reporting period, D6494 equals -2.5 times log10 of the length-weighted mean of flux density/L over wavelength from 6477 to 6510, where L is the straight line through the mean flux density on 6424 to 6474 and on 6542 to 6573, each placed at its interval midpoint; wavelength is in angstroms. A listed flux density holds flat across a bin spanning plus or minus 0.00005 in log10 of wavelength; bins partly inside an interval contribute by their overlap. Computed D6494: 0.03 mag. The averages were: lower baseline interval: 1.04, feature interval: 1.01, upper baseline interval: 1.06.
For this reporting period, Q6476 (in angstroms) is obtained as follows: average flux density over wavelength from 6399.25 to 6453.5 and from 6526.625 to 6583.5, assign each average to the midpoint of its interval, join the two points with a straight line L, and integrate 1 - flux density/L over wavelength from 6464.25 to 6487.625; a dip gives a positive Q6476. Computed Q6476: 0.4 angstroms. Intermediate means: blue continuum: 1.02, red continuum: 1.05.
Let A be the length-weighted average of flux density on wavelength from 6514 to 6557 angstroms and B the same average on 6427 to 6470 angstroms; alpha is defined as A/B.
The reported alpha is 1.03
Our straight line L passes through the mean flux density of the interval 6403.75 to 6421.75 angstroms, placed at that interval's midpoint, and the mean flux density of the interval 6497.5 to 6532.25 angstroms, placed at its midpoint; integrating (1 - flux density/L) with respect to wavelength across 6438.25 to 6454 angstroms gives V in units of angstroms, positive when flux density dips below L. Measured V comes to -0.8 angstroms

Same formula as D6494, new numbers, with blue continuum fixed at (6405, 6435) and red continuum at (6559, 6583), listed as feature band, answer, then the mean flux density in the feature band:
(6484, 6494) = 0.04 mag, 0.982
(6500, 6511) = -0.03 mag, 1.05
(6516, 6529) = -0.06 mag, 1.08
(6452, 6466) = 0.00 mag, 1.01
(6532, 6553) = -0.04 mag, 1.07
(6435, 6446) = -0.05 mag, 1.06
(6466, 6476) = -0.01 mag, 1.02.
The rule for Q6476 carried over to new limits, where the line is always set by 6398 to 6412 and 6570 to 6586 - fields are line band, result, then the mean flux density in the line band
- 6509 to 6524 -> -1.35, 1.07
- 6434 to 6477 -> -3.02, 1.03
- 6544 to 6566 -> -1.31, 1.06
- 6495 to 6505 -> -0.45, 1.02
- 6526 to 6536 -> -0.89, 1.08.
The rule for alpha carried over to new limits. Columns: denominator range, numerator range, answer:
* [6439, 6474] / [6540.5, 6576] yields 1.02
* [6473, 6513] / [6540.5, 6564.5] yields 1.04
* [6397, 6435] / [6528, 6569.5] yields 1.07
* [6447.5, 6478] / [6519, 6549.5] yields 1.05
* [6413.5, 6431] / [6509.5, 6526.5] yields 1.04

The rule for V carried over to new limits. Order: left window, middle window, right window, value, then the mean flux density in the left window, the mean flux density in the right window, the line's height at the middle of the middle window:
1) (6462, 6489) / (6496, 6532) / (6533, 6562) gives -0.6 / 1.01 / 1.07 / 1.04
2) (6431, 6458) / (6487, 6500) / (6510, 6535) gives 0.9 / 1.05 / 1.07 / 1.07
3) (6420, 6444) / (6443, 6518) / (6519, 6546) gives 2.6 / 1.05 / 1.07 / 1.06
